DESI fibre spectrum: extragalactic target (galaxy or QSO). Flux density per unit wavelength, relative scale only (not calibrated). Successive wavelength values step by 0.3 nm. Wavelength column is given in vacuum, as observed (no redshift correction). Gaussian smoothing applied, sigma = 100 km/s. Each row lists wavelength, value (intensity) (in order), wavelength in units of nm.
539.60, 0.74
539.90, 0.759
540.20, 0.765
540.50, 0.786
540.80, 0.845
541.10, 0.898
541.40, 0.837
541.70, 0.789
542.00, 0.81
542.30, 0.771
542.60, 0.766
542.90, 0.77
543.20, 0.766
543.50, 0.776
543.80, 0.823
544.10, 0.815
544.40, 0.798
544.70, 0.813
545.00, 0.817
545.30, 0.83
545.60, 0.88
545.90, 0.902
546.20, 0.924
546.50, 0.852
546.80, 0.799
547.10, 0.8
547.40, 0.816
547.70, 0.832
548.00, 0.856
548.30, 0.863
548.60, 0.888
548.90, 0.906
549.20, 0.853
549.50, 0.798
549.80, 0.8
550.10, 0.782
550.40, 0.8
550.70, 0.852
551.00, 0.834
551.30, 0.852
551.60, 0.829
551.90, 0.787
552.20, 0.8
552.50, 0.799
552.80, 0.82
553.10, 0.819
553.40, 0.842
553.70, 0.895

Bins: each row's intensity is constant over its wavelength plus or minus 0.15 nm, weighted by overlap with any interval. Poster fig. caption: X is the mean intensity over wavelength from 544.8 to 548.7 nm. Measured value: 0.85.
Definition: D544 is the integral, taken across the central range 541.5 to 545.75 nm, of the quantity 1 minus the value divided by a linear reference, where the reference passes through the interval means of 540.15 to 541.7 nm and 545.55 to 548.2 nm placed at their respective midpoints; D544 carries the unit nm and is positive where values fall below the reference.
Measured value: 0.179 nm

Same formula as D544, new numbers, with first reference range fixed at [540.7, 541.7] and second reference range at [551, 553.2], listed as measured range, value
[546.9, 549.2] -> -0.06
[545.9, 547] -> -0.04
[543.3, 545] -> 0.07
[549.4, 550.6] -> 0.04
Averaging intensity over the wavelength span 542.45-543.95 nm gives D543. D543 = 0.78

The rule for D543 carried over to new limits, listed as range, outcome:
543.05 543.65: 0.771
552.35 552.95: 0.809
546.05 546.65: 0.888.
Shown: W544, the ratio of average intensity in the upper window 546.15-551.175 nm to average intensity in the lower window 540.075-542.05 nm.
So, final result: 1.02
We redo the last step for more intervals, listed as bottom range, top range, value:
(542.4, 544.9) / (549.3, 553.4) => 1.03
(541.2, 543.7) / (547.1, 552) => 1.06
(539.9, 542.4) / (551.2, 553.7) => 1.02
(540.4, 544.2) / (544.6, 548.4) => 1.05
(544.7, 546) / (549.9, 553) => 0.96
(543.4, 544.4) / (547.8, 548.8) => 1.08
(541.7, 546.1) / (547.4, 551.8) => 1.03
